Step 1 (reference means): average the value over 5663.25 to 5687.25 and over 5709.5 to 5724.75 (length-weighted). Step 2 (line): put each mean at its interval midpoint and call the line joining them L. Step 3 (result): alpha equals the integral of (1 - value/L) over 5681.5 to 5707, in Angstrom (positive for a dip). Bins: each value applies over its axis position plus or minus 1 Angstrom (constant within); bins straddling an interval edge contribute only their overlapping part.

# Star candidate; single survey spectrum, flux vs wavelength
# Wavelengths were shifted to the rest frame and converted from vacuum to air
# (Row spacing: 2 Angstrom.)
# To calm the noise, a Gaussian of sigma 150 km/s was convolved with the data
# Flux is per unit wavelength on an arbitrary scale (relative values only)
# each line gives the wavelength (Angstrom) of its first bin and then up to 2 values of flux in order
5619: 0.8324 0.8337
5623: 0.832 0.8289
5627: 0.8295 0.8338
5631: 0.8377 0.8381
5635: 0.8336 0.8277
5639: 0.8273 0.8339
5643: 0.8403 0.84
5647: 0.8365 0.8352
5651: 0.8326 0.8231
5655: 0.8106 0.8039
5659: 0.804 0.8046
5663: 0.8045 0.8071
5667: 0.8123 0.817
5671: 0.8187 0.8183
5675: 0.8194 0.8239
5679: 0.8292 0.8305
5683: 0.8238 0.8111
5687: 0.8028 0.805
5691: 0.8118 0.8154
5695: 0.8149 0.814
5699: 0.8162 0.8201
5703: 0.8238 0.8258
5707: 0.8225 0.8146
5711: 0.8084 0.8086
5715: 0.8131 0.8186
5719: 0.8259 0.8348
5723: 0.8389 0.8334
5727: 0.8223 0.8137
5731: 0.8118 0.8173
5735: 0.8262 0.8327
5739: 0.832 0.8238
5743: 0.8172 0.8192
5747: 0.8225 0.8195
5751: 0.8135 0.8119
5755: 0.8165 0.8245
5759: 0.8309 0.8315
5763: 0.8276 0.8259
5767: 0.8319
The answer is 0.1 Angstrom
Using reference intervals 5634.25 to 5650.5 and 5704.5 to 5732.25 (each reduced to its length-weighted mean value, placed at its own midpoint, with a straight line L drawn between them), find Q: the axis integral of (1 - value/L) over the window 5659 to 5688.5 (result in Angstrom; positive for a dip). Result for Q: 0.5 Angstrom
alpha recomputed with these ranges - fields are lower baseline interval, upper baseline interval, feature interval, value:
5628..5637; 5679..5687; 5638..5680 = 0.3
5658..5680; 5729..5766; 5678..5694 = 0.0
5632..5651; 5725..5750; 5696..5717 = 0.2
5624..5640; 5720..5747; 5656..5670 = 0.4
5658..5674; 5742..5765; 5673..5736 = -0.3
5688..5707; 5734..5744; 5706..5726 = 0.0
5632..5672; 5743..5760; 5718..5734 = -0.1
